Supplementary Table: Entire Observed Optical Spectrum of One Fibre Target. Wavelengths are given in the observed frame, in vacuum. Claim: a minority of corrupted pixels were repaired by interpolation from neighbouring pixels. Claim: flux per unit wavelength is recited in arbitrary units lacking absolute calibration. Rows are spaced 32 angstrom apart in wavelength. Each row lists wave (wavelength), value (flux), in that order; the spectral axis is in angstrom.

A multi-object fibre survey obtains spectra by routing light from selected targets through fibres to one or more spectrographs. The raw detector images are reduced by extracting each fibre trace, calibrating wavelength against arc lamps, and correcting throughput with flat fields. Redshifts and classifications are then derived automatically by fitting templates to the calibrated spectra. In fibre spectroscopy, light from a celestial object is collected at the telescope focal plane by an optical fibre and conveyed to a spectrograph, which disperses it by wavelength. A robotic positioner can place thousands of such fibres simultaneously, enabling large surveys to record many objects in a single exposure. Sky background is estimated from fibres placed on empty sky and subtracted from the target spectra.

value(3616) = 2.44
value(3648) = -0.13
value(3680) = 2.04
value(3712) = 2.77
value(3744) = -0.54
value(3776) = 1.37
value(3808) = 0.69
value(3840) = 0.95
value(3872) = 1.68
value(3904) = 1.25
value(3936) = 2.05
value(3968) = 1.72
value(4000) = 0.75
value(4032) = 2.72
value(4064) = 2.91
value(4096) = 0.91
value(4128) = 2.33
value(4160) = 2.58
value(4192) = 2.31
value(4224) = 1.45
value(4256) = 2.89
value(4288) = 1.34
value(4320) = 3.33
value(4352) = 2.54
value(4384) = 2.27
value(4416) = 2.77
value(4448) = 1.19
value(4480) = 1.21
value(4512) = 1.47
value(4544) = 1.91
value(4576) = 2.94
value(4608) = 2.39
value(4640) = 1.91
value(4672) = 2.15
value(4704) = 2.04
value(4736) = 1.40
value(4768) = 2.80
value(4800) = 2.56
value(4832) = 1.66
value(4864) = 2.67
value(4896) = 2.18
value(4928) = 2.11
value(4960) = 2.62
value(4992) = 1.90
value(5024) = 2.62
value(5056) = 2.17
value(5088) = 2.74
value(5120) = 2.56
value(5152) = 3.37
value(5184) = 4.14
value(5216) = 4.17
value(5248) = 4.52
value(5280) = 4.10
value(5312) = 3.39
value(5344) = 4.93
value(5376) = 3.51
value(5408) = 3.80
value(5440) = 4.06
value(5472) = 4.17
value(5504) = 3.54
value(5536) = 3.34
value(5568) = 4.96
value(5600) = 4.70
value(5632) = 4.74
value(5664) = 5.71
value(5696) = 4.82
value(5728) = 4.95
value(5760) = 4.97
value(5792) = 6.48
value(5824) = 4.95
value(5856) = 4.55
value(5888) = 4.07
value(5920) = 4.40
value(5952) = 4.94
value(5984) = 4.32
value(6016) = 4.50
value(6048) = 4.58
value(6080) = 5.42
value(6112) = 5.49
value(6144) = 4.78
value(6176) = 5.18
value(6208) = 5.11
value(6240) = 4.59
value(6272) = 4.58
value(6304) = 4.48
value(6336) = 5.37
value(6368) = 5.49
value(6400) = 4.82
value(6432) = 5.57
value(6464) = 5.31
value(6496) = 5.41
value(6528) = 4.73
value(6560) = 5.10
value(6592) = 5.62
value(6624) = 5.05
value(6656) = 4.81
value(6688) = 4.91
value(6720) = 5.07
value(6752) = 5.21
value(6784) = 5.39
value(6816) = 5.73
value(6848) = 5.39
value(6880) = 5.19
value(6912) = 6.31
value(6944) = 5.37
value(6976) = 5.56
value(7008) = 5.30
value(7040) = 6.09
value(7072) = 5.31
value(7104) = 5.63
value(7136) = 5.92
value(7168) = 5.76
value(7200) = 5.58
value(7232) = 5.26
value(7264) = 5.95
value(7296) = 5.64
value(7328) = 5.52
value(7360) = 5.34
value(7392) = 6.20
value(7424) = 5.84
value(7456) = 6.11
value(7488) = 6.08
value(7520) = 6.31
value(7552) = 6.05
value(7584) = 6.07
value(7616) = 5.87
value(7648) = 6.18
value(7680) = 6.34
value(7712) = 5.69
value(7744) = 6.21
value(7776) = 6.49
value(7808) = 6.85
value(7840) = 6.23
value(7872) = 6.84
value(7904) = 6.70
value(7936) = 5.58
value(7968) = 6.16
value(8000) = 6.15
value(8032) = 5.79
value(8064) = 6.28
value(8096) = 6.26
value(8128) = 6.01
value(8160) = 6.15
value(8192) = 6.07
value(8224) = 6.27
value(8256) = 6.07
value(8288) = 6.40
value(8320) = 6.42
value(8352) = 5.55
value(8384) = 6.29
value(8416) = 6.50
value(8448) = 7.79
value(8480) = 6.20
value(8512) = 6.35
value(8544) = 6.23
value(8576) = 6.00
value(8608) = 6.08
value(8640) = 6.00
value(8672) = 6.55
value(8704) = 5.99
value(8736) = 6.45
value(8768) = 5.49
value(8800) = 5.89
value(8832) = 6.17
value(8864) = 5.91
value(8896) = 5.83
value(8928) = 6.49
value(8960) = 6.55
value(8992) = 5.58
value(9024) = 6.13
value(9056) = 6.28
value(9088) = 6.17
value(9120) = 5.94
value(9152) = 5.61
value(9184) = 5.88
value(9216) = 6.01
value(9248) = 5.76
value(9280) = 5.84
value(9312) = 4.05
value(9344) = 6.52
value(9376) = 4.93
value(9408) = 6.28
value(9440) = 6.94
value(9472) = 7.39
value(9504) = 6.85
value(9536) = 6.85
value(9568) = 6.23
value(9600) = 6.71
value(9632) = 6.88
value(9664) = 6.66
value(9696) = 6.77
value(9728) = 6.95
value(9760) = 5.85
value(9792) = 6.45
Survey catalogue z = 0.285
